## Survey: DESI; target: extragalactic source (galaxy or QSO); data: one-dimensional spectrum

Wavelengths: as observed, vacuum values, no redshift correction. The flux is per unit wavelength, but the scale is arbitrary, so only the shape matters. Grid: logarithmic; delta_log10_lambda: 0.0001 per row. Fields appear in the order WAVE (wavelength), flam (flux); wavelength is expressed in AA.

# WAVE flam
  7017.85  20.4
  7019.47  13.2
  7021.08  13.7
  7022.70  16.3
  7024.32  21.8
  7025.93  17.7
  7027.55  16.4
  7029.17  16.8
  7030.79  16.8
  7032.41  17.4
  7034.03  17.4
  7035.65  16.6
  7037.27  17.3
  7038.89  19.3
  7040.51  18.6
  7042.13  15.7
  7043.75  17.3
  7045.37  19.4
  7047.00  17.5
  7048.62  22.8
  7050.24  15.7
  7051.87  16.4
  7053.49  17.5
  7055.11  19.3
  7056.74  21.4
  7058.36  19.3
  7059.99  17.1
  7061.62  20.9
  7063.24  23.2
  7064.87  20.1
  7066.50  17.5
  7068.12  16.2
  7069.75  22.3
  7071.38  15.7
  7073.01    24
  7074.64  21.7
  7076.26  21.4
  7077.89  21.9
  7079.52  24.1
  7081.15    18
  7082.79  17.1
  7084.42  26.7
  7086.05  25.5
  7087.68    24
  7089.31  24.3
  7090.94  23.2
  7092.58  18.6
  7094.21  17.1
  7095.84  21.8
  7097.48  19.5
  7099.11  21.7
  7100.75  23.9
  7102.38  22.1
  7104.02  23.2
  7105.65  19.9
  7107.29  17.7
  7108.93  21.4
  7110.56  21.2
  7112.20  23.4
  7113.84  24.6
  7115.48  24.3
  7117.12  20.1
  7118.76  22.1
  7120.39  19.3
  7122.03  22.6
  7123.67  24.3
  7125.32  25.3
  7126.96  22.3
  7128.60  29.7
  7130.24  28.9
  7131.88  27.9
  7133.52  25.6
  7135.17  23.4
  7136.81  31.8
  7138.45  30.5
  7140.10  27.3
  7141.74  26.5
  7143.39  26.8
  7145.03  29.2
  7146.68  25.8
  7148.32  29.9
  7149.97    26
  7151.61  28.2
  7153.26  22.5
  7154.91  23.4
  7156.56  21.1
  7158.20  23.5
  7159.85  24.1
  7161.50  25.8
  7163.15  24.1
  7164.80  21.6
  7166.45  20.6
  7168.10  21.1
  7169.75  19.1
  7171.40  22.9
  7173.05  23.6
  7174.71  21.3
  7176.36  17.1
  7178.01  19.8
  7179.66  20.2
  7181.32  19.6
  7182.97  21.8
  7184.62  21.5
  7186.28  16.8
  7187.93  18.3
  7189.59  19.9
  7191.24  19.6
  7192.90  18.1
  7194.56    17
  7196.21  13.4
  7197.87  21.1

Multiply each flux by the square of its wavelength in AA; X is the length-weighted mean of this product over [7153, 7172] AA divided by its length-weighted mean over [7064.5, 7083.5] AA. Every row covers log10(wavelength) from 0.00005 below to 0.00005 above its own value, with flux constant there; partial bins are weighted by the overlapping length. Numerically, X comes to 1.15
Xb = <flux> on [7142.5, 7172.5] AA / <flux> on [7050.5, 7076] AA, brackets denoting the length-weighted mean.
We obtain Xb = 1.24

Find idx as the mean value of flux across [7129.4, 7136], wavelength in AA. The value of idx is 26.5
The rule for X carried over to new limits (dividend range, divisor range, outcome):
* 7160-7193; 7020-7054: 1.23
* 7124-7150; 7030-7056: 1.57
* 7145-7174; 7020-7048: 1.42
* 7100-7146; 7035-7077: 1.31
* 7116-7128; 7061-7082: 1.11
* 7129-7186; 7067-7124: 1.14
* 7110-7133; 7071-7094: 1.11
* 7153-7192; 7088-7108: 1.02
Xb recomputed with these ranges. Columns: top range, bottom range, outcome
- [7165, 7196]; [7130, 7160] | 0.75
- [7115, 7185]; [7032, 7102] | 1.20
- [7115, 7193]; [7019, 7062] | 1.32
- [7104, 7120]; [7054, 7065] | 1.08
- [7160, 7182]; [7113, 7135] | 0.88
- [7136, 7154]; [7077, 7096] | 1.27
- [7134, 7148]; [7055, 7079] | 1.37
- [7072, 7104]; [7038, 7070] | 1.17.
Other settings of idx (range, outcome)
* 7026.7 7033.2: 16.8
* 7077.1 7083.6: 20.2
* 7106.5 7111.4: 20.1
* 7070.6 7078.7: 21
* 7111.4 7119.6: 22.9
